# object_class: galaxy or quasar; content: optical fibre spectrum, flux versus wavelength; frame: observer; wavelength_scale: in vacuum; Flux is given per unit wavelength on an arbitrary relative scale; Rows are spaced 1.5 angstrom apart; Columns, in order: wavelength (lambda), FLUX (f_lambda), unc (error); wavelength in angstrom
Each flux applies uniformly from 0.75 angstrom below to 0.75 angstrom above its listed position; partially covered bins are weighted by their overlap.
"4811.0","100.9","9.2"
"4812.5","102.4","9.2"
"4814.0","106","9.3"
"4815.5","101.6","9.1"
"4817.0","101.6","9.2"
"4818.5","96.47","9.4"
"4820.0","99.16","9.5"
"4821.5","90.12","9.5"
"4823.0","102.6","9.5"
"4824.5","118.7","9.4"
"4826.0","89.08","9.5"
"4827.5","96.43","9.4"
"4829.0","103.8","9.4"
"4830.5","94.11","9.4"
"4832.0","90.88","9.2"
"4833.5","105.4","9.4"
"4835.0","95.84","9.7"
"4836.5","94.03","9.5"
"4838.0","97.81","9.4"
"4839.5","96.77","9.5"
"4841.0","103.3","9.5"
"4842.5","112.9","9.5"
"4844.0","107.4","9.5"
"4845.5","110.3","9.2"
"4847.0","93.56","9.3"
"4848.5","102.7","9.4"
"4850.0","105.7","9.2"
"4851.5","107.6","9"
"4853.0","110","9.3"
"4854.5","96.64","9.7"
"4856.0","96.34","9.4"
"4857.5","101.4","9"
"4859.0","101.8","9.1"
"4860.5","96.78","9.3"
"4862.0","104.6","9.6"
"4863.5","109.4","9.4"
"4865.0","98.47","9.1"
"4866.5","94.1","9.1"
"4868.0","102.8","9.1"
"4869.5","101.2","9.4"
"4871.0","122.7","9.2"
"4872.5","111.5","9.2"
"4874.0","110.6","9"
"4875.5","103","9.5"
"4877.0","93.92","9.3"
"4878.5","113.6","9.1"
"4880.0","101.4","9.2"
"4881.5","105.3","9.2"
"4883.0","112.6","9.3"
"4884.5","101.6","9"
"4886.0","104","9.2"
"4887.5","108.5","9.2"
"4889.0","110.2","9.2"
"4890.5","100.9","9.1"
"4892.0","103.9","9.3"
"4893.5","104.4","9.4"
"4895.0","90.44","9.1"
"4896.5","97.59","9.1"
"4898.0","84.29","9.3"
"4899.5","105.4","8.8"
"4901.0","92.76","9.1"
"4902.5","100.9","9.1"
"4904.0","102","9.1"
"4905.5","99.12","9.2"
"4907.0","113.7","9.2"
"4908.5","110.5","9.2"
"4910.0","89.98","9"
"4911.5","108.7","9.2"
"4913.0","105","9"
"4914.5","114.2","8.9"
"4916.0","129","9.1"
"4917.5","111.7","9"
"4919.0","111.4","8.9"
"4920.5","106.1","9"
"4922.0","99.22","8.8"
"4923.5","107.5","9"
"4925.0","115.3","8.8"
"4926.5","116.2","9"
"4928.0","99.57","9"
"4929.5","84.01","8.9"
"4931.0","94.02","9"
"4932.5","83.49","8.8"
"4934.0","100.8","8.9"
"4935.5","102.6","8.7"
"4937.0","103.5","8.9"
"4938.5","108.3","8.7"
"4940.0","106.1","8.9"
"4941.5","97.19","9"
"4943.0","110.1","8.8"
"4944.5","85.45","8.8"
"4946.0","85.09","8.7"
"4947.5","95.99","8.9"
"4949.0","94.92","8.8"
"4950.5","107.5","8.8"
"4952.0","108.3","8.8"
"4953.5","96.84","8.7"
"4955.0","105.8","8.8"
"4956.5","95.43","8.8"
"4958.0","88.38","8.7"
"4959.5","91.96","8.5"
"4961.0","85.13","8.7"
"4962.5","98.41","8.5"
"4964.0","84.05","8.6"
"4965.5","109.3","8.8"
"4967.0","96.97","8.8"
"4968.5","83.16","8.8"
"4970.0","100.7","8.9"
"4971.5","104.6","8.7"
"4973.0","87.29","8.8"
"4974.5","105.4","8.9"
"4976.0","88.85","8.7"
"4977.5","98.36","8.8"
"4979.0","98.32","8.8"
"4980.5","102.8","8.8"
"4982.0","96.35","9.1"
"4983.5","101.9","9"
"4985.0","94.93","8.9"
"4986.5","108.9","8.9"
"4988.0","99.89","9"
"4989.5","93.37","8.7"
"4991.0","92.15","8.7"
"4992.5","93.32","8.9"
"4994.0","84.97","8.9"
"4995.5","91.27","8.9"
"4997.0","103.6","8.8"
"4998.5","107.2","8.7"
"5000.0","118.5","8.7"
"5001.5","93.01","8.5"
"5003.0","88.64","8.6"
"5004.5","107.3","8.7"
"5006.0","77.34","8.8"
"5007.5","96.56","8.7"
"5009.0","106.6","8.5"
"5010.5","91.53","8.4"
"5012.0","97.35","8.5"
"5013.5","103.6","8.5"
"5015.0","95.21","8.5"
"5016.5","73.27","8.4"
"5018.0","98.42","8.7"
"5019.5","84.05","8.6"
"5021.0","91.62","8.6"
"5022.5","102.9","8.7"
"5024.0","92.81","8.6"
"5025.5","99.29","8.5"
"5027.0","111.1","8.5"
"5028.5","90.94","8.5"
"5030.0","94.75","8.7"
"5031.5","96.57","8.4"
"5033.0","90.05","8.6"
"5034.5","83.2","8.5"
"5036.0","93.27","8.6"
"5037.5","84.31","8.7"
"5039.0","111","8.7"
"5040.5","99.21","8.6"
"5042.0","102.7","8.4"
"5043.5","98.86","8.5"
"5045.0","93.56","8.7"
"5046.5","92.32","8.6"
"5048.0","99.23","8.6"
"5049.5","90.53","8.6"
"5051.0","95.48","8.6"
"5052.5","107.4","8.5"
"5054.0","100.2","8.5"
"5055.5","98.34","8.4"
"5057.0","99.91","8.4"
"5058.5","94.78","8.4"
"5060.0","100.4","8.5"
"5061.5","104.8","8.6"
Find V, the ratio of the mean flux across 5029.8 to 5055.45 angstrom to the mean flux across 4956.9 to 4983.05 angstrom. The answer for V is 1.01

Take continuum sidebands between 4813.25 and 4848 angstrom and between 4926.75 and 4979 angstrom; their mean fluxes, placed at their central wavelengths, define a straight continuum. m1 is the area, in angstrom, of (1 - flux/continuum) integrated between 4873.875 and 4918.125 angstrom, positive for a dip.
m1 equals -2.6 angstrom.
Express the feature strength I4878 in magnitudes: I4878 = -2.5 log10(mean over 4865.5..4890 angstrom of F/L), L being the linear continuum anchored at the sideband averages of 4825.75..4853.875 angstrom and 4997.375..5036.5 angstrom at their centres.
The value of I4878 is -0.06 mag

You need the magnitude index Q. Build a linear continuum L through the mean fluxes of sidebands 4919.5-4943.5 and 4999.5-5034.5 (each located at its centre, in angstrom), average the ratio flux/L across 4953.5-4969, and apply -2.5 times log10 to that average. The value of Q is 0.06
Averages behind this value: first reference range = 102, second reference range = 95.3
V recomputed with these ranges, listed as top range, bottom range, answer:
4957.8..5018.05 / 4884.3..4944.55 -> 0.93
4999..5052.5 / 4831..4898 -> 0.93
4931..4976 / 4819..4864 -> 0.96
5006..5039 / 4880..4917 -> 0.91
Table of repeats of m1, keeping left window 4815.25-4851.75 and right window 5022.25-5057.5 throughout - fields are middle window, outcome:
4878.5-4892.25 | -0.9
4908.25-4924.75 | -1.6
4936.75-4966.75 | 0.2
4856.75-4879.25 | -1.0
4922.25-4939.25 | -0.4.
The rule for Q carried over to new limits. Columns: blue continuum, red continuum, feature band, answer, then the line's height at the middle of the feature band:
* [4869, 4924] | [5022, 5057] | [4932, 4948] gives 0.05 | 103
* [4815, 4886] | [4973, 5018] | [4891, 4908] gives 0.01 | 100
